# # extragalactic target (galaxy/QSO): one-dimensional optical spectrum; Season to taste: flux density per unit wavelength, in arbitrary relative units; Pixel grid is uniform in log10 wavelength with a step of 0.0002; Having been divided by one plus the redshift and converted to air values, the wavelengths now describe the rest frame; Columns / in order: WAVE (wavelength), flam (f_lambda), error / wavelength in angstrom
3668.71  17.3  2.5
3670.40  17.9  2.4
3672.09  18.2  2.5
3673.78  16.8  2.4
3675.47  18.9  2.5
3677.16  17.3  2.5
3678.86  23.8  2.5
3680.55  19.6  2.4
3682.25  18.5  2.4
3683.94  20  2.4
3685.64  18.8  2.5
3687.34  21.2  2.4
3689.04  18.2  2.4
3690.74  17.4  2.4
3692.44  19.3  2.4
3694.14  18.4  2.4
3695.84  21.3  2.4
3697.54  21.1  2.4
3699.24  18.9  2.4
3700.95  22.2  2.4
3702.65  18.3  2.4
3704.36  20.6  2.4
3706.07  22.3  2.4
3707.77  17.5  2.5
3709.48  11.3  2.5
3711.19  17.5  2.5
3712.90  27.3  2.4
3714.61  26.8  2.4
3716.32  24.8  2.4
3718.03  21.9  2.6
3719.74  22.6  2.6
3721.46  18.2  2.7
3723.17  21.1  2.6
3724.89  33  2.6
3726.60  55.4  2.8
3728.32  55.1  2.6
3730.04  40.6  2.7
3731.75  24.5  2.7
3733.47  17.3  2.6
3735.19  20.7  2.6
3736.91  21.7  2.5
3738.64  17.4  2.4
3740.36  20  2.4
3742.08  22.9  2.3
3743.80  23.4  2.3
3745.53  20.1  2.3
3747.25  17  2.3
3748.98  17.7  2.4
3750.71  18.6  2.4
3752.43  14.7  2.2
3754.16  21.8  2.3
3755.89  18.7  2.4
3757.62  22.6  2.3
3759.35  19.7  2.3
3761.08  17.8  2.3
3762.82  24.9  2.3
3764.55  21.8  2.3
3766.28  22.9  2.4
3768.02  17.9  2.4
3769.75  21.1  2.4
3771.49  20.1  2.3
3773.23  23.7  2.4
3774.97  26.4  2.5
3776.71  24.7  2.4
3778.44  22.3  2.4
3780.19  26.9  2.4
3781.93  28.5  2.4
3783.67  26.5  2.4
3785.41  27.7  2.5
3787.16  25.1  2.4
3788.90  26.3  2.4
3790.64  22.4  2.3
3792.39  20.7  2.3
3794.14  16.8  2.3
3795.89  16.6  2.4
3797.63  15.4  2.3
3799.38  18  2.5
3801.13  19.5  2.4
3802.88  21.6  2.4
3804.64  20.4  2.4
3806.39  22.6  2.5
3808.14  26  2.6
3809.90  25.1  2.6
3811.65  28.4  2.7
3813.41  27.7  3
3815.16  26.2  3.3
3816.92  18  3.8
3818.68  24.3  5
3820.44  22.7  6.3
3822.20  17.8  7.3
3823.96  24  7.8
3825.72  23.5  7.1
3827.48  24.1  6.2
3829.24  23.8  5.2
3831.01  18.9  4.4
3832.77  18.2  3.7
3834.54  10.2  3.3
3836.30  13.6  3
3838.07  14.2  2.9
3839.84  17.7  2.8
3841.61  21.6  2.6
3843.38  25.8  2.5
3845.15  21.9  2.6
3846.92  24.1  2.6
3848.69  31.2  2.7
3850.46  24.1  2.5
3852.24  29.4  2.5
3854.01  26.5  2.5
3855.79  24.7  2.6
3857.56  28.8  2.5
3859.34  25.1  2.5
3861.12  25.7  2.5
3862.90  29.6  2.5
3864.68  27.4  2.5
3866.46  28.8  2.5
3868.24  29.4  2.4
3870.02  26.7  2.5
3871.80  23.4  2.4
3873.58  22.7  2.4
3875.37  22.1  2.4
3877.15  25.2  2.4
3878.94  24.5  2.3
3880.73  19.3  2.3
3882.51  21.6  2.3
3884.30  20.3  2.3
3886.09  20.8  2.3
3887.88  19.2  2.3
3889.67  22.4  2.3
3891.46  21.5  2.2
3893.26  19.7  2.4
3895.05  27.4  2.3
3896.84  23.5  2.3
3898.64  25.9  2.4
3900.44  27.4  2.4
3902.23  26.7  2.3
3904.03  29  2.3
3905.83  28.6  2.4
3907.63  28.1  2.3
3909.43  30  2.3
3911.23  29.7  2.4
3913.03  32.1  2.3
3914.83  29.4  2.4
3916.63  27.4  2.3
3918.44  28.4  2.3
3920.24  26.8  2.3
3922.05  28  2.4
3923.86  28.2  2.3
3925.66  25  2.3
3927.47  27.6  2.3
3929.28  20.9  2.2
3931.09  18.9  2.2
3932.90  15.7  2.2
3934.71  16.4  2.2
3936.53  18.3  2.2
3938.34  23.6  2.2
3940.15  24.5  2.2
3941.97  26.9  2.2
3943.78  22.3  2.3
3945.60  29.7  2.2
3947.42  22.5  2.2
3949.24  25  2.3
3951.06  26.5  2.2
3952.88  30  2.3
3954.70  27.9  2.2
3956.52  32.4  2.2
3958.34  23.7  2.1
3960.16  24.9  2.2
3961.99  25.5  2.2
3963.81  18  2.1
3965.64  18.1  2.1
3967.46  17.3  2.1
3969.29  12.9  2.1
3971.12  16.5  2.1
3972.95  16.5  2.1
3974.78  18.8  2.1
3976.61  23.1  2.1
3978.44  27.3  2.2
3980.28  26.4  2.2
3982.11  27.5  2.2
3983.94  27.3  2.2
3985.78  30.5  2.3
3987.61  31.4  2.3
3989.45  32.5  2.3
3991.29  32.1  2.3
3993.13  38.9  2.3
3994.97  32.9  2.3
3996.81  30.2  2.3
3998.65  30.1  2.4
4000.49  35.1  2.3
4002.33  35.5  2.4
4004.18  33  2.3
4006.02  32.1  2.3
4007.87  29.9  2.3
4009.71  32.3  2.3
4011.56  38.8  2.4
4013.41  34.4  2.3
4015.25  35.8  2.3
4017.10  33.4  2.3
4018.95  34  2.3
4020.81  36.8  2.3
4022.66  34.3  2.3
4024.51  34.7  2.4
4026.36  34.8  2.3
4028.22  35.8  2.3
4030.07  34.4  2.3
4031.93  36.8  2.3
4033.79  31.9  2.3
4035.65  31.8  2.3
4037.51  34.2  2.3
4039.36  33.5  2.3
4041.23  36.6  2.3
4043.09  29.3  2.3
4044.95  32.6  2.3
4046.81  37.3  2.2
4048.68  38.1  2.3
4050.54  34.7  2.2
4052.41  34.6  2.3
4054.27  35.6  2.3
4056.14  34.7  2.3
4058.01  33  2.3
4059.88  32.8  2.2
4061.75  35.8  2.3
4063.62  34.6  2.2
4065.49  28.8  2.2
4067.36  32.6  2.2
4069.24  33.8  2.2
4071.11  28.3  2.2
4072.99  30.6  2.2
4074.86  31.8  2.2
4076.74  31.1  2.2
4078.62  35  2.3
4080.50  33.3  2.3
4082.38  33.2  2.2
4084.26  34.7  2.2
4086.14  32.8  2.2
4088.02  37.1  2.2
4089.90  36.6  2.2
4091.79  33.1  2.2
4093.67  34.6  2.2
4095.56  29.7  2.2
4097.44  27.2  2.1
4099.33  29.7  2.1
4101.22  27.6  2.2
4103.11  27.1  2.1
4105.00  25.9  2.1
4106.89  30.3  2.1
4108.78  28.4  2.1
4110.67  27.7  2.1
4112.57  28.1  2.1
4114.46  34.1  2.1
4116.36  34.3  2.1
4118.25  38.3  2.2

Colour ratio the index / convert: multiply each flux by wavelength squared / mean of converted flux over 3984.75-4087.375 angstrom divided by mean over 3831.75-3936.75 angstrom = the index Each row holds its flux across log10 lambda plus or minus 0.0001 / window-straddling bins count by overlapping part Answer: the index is 1.50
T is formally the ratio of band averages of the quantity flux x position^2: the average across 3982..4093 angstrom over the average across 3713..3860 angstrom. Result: 1.6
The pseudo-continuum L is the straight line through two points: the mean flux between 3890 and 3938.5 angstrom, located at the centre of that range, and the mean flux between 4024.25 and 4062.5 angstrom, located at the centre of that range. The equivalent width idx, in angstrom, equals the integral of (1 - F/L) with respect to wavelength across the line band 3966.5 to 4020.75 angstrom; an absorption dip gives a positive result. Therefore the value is 3.09 angstrom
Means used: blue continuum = 25.3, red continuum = 34.4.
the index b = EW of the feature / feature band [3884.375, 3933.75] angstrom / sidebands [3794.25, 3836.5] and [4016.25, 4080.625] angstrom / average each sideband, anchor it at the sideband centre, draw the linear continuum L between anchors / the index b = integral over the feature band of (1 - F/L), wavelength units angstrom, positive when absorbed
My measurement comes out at 1.5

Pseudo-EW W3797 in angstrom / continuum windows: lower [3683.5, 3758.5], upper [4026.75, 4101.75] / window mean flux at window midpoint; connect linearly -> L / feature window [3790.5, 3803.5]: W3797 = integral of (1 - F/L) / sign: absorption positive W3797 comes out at 3.3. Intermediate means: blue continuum 22.5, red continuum 33.3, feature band 18.6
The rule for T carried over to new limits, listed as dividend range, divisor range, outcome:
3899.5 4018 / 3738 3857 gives 1.34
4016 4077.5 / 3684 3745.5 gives 1.71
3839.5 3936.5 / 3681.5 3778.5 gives 1.22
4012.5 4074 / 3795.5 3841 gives 1.83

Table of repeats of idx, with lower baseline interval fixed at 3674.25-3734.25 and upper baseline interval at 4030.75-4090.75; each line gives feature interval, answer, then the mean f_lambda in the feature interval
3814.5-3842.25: 7.18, 19.9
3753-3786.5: 2.97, 22.9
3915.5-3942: 5.38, 23.7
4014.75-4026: -0.80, 34.8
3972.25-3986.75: 3.00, 24.8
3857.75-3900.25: 6.23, 24.1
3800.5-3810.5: 1.38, 22.5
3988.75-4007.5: -0.78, 33.1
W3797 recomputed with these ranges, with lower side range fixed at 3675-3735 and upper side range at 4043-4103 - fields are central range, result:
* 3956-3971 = 4.5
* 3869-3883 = 2.2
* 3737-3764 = 5.0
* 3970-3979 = 3.1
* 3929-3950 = 5.2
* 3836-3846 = 2.7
